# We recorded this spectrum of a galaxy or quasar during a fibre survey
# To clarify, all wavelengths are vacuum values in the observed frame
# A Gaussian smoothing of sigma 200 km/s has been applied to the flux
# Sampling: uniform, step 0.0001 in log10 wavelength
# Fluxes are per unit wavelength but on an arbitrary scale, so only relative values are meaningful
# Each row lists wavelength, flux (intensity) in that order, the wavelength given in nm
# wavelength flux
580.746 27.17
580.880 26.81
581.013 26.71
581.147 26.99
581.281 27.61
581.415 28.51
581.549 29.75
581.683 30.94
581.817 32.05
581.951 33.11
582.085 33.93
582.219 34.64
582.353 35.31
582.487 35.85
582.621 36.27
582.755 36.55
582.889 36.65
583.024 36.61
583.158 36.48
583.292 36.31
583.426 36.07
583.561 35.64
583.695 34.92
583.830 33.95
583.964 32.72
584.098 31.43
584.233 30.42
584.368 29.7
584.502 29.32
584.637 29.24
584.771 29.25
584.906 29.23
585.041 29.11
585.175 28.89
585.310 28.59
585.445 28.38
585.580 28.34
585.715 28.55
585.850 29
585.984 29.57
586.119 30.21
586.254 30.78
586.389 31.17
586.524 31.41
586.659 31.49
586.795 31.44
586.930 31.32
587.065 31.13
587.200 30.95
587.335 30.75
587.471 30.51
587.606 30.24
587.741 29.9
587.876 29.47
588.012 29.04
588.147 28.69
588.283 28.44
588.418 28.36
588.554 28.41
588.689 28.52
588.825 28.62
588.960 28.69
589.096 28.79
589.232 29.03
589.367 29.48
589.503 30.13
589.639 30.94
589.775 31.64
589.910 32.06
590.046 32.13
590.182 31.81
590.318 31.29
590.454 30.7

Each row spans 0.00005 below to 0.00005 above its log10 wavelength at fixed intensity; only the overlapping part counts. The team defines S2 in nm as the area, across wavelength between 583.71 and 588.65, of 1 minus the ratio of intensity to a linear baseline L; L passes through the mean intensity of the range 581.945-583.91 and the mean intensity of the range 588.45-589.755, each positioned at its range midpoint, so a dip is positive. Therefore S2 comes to 0.33 nm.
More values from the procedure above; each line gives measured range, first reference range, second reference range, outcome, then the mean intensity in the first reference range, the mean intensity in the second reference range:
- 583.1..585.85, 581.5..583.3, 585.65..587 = 0.10 nm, 34.6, 30.5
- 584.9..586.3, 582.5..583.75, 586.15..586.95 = 0.15 nm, 36.2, 31.2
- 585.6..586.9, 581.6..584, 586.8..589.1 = 0.04 nm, 34.9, 29.6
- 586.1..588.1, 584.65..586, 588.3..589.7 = -0.12 nm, 28.9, 29.1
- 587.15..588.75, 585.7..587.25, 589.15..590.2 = 0.07 nm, 30.7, 30.8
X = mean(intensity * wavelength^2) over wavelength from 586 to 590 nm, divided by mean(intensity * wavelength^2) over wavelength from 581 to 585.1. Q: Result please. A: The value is 0.94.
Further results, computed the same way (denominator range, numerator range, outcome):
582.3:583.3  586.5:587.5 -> 0.87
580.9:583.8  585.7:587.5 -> 0.93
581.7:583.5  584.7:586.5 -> 0.84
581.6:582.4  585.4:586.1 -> 0.88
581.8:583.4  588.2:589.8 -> 0.84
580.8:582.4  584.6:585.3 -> 0.97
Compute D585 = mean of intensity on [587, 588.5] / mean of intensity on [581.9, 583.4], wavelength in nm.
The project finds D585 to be 0.83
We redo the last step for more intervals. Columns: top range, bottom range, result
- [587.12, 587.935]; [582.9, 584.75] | 0.91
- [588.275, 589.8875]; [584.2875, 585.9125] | 1.01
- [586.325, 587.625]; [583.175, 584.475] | 0.93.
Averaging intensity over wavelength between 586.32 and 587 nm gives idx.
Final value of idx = 31.3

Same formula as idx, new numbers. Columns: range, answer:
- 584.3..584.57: 29.5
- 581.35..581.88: 30.3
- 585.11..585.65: 28.5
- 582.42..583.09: 36.4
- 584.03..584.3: 30.9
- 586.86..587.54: 30.9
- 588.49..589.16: 28.6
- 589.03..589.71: 29.7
